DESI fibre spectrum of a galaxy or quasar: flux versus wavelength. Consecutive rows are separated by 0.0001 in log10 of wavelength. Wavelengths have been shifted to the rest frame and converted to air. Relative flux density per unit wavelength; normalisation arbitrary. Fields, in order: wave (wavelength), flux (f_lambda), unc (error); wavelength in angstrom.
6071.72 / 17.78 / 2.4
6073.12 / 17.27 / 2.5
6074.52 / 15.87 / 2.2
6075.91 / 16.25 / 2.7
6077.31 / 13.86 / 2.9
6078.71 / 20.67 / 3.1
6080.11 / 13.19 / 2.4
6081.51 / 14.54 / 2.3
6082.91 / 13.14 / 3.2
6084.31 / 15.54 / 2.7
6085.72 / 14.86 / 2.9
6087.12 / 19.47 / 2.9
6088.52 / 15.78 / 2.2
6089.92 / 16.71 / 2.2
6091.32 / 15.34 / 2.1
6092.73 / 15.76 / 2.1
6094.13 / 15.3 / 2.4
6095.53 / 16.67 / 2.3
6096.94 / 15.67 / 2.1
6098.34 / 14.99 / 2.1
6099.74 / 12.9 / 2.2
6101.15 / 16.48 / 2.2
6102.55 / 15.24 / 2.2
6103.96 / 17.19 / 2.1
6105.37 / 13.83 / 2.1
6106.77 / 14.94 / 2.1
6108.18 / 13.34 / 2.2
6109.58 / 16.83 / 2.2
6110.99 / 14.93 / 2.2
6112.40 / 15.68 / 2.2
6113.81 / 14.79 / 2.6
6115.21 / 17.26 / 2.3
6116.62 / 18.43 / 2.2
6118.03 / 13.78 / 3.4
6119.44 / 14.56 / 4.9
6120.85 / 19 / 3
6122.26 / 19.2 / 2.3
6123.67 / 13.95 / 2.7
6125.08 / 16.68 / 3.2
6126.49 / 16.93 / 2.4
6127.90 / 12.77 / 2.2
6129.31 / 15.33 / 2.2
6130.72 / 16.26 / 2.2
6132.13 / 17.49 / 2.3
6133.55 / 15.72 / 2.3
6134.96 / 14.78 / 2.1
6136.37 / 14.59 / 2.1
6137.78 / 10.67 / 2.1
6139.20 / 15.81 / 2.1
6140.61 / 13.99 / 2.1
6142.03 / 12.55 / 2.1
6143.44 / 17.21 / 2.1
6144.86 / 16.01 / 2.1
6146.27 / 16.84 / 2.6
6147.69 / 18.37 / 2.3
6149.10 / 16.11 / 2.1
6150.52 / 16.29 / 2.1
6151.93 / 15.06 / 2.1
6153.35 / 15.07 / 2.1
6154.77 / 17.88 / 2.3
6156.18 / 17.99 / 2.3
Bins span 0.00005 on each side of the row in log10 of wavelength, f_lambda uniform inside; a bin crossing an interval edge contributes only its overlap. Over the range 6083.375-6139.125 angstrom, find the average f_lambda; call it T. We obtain 15.6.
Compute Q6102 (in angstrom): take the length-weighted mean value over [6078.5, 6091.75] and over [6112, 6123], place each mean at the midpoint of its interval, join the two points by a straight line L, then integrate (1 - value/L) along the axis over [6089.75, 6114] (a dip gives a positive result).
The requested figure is 1.3 angstrom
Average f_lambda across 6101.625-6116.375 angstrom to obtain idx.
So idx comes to 15.5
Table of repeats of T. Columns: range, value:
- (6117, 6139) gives 15.5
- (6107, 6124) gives 16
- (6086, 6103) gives 15.9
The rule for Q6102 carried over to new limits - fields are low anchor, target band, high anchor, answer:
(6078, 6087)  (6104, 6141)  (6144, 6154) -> 1.2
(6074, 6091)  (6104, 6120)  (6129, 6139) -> 0.0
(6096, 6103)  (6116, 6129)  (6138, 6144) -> -1.2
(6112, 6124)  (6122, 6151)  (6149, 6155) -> 1.1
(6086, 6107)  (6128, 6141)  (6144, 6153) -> 1.1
